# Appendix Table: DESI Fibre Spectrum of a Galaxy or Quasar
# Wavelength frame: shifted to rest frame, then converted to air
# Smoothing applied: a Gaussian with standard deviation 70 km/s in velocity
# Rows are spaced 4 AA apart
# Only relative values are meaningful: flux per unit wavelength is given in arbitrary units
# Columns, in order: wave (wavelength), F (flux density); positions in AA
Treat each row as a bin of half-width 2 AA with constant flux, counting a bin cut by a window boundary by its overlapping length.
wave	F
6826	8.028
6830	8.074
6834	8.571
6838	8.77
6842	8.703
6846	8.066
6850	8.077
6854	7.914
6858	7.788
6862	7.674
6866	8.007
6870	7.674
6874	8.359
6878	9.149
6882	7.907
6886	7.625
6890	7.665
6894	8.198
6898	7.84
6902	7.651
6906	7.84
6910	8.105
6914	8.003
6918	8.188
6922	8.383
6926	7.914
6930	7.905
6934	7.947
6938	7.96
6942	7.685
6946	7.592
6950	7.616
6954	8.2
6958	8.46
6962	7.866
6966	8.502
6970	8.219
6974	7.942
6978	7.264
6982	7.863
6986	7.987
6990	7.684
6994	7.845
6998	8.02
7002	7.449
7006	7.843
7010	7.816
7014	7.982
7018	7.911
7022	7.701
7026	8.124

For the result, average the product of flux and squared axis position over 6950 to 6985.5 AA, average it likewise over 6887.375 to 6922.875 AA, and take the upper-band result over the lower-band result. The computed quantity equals 1.0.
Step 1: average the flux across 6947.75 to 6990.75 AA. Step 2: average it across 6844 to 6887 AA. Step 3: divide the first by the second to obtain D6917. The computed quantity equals 1.0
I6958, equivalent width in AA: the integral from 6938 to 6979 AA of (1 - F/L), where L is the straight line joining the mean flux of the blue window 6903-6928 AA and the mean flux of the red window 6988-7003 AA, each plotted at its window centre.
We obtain -0.3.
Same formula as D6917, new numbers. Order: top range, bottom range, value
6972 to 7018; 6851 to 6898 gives 0.98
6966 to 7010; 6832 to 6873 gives 0.96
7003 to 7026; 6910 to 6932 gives 0.97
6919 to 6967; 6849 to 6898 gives 1.00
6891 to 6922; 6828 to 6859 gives 0.97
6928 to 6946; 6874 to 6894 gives 0.97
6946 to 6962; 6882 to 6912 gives 1.02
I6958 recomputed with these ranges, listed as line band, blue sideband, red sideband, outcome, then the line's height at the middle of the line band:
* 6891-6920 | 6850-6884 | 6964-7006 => 0.1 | 8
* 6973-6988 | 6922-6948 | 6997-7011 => 0.1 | 7.8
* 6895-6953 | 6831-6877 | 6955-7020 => 0.9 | 8.04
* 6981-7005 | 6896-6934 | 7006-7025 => 0.3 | 7.89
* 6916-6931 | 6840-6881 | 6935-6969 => -0.1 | 8.04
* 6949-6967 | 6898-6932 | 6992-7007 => -0.6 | 7.89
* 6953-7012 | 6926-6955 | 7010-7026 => -0.5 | 7.87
